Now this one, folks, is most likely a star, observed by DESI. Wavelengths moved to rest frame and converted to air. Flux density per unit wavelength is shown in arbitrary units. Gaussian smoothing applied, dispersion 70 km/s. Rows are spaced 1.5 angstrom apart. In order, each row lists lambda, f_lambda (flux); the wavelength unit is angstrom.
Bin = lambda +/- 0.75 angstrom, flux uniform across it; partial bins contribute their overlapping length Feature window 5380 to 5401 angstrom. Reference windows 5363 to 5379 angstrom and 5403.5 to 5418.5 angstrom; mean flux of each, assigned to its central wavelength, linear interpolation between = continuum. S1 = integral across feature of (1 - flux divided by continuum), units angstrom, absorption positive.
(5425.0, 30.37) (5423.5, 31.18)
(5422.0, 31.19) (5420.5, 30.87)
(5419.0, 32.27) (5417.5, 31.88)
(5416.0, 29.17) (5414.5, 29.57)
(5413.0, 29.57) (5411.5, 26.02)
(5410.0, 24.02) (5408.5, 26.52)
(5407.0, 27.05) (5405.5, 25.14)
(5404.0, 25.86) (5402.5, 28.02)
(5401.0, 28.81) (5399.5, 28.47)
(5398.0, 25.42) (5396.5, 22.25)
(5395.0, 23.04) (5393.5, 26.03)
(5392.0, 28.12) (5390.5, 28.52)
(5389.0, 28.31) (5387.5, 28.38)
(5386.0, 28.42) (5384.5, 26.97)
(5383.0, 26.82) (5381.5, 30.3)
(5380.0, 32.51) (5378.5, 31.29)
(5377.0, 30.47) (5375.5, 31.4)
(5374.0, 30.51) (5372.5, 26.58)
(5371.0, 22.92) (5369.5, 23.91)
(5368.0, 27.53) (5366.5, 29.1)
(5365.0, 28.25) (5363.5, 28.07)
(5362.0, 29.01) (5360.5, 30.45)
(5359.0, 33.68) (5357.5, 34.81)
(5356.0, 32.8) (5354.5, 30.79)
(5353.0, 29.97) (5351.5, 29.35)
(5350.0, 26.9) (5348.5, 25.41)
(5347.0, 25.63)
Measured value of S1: 0.46 angstrom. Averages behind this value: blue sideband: 28.1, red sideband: 27.6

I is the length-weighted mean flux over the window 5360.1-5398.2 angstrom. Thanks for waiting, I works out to 27.9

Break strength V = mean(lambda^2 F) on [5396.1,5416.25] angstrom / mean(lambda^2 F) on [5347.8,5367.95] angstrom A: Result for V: 0.92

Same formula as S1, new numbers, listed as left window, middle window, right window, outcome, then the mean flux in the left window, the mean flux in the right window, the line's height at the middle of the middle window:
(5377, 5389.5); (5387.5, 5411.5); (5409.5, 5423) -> 2.41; 29.2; 29.5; 29.4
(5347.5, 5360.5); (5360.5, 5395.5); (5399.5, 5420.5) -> 1.44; 30.4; 28.1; 29.4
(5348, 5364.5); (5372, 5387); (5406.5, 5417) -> -0.26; 30.2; 27.5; 29.1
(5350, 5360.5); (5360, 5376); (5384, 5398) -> 0.98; 31.4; 26.6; 29.7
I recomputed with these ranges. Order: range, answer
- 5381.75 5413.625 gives 26.8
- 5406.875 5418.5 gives 28.1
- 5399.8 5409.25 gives 27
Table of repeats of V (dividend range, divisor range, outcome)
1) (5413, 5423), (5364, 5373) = 1.19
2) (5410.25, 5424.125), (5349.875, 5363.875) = 0.99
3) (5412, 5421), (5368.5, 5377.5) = 1.12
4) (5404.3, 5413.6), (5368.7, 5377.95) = 0.96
